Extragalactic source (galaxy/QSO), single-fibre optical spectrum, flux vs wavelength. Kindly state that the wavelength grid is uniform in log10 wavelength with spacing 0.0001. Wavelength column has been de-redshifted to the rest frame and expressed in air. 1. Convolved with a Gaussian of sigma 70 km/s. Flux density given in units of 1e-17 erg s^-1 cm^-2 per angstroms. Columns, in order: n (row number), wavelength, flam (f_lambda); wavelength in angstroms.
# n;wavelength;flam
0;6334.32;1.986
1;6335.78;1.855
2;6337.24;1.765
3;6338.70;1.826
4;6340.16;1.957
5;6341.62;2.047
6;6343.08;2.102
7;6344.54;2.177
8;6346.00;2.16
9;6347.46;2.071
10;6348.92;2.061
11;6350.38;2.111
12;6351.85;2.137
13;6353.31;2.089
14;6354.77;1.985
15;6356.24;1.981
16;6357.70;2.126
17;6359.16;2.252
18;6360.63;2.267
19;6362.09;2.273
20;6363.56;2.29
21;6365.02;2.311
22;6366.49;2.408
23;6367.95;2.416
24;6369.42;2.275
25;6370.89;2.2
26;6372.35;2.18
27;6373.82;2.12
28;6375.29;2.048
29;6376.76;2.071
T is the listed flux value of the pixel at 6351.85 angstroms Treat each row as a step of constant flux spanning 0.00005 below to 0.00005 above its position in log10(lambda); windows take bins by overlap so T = 2.137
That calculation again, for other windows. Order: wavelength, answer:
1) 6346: 2.16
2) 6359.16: 2.252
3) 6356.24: 1.981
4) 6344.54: 2.177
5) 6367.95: 2.416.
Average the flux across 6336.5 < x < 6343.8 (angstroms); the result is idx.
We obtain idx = 1.94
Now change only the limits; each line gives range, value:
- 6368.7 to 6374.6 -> 2.19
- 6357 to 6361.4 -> 2.22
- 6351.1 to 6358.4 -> 2.06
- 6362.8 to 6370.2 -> 2.34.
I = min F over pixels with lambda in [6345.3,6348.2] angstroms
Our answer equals 2.071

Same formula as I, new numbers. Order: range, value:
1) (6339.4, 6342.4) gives 1.957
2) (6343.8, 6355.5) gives 1.985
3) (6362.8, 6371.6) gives 2.2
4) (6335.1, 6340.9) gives 1.765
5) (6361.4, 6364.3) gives 2.273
